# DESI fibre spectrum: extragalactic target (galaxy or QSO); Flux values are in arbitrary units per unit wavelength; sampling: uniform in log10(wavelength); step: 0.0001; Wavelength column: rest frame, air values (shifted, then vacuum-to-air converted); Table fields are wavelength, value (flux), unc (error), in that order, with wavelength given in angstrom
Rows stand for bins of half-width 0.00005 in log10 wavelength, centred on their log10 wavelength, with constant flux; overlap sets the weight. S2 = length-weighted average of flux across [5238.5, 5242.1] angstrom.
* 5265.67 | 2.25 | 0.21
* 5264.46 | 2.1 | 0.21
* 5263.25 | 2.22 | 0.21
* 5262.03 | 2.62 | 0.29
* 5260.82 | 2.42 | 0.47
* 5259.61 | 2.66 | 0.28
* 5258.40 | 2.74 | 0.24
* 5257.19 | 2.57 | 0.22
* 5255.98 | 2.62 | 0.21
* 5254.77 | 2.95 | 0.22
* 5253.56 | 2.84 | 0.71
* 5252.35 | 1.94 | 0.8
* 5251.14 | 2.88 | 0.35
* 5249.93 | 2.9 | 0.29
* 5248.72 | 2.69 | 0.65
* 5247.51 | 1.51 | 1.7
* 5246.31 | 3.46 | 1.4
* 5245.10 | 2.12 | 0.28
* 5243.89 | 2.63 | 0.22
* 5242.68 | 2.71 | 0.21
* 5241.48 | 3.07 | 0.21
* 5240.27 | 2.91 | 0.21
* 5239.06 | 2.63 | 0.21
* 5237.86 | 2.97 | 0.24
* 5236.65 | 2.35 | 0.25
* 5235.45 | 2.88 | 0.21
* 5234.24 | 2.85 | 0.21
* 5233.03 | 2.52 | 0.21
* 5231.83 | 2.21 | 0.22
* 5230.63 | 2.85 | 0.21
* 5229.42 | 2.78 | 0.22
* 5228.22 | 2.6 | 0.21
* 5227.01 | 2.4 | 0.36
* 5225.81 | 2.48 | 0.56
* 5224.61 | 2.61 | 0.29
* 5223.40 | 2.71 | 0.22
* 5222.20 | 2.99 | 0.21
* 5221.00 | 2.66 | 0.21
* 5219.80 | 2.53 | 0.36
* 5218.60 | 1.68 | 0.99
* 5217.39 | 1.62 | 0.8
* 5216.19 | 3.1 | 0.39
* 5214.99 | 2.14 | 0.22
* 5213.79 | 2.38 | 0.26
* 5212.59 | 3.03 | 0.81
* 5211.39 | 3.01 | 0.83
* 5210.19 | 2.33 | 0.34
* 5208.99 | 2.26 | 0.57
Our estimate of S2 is 2.87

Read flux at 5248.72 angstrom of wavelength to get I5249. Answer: 2.69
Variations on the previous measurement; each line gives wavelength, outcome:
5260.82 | 2.42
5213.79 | 2.38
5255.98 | 2.62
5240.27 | 2.91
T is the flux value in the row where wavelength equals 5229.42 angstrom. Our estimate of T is 2.78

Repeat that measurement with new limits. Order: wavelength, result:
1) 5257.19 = 2.57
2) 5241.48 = 3.07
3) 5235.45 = 2.88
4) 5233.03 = 2.52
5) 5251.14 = 2.88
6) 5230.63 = 2.85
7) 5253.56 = 2.84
